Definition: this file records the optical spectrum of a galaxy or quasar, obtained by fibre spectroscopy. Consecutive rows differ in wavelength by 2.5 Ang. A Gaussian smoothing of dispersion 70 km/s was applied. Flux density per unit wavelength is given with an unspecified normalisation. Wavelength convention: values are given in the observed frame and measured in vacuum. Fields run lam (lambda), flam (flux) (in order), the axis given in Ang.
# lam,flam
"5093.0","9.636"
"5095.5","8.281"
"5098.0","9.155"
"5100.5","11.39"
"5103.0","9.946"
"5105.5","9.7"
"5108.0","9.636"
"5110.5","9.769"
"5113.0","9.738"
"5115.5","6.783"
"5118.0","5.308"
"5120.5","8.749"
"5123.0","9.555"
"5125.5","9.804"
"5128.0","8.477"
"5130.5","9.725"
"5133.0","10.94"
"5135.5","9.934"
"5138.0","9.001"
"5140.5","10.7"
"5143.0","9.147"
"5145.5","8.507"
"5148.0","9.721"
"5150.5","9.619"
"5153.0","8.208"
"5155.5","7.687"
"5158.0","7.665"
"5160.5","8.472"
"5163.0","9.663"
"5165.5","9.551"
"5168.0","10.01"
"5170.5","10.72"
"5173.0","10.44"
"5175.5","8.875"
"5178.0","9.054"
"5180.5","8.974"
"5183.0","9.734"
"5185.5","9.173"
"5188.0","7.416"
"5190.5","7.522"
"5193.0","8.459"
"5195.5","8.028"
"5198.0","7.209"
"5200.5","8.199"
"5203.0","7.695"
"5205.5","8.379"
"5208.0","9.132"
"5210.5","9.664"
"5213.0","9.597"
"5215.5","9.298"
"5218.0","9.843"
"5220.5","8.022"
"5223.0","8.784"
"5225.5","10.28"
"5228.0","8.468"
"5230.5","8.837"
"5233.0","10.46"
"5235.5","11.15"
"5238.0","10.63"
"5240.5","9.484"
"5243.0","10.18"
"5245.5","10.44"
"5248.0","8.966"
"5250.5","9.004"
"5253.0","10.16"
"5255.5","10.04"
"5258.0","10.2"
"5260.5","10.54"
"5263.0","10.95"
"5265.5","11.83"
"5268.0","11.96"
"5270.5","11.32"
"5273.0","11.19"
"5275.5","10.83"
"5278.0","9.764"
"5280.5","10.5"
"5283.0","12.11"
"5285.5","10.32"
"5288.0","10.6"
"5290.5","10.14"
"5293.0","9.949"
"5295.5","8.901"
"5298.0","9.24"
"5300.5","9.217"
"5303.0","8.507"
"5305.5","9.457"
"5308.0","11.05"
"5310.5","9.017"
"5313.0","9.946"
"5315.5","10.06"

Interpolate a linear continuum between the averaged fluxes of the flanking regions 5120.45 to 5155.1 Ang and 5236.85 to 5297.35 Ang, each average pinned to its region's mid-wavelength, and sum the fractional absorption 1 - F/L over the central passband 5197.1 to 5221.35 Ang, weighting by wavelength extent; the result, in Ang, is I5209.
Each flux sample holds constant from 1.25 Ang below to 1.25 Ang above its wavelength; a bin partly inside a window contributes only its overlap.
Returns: 3.0 Ang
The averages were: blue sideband 9.42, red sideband 10.4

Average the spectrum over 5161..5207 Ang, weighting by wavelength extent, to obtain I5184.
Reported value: 8.83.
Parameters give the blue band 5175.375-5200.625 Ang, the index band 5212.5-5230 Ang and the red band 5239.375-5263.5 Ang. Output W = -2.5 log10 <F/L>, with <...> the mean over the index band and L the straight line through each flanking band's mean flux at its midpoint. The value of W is 0.009 mag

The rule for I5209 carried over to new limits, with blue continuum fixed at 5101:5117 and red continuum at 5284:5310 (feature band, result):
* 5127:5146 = -0.5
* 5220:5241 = -0.1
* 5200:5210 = 1.1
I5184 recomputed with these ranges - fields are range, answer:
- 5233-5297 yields 10.4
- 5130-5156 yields 9.42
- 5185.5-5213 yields 8.28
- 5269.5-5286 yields 10.9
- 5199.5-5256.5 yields 9.42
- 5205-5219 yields 9.36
